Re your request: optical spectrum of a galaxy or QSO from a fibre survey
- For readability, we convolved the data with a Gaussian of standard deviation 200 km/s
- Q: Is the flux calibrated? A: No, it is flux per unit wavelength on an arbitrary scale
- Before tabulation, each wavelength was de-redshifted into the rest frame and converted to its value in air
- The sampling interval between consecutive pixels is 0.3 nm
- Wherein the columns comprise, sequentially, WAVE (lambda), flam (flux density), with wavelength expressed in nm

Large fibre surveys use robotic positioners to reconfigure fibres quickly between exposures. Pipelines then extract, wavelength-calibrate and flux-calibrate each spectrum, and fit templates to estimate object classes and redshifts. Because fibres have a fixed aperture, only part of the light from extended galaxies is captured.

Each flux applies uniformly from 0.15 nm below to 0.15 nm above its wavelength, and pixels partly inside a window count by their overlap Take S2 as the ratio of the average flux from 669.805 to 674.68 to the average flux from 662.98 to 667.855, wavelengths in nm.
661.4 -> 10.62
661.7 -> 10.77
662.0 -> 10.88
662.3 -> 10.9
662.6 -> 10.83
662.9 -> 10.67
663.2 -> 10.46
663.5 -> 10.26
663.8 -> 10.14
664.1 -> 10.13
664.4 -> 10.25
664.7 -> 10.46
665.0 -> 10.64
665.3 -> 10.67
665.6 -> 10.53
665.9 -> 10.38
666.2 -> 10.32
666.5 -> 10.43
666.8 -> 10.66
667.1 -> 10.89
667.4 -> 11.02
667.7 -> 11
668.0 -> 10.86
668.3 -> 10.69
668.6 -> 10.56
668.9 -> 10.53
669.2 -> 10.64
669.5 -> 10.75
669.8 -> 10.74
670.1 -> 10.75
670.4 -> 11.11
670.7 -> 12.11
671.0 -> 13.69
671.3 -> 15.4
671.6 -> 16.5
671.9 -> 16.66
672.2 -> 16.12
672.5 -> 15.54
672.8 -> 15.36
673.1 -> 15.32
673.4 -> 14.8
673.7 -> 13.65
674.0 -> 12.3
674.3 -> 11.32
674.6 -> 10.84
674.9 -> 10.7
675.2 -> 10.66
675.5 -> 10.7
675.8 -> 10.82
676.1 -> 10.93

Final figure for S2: 1.31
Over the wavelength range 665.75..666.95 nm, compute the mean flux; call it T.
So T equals 10.4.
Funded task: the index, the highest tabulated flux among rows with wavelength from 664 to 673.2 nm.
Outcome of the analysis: 16.66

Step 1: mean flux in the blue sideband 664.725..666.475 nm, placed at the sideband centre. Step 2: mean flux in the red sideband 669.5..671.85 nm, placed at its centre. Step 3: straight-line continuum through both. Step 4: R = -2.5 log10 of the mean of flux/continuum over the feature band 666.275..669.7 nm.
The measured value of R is 0.09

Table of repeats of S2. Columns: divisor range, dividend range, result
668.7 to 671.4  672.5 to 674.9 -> 1.14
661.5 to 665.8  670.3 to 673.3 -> 1.41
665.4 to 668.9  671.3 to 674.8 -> 1.35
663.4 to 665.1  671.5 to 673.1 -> 1.55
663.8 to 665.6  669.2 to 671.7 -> 1.19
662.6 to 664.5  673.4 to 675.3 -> 1.14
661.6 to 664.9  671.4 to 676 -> 1.27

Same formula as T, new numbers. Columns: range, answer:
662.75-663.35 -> 10.6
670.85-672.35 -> 15.7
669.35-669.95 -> 10.7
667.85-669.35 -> 10.7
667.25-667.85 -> 11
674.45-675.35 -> 10.7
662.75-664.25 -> 10.3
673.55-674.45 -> 12.4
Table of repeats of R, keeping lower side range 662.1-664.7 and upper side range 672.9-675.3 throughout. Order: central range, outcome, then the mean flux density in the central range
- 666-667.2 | 0.05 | 10.6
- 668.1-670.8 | 0.08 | 10.9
